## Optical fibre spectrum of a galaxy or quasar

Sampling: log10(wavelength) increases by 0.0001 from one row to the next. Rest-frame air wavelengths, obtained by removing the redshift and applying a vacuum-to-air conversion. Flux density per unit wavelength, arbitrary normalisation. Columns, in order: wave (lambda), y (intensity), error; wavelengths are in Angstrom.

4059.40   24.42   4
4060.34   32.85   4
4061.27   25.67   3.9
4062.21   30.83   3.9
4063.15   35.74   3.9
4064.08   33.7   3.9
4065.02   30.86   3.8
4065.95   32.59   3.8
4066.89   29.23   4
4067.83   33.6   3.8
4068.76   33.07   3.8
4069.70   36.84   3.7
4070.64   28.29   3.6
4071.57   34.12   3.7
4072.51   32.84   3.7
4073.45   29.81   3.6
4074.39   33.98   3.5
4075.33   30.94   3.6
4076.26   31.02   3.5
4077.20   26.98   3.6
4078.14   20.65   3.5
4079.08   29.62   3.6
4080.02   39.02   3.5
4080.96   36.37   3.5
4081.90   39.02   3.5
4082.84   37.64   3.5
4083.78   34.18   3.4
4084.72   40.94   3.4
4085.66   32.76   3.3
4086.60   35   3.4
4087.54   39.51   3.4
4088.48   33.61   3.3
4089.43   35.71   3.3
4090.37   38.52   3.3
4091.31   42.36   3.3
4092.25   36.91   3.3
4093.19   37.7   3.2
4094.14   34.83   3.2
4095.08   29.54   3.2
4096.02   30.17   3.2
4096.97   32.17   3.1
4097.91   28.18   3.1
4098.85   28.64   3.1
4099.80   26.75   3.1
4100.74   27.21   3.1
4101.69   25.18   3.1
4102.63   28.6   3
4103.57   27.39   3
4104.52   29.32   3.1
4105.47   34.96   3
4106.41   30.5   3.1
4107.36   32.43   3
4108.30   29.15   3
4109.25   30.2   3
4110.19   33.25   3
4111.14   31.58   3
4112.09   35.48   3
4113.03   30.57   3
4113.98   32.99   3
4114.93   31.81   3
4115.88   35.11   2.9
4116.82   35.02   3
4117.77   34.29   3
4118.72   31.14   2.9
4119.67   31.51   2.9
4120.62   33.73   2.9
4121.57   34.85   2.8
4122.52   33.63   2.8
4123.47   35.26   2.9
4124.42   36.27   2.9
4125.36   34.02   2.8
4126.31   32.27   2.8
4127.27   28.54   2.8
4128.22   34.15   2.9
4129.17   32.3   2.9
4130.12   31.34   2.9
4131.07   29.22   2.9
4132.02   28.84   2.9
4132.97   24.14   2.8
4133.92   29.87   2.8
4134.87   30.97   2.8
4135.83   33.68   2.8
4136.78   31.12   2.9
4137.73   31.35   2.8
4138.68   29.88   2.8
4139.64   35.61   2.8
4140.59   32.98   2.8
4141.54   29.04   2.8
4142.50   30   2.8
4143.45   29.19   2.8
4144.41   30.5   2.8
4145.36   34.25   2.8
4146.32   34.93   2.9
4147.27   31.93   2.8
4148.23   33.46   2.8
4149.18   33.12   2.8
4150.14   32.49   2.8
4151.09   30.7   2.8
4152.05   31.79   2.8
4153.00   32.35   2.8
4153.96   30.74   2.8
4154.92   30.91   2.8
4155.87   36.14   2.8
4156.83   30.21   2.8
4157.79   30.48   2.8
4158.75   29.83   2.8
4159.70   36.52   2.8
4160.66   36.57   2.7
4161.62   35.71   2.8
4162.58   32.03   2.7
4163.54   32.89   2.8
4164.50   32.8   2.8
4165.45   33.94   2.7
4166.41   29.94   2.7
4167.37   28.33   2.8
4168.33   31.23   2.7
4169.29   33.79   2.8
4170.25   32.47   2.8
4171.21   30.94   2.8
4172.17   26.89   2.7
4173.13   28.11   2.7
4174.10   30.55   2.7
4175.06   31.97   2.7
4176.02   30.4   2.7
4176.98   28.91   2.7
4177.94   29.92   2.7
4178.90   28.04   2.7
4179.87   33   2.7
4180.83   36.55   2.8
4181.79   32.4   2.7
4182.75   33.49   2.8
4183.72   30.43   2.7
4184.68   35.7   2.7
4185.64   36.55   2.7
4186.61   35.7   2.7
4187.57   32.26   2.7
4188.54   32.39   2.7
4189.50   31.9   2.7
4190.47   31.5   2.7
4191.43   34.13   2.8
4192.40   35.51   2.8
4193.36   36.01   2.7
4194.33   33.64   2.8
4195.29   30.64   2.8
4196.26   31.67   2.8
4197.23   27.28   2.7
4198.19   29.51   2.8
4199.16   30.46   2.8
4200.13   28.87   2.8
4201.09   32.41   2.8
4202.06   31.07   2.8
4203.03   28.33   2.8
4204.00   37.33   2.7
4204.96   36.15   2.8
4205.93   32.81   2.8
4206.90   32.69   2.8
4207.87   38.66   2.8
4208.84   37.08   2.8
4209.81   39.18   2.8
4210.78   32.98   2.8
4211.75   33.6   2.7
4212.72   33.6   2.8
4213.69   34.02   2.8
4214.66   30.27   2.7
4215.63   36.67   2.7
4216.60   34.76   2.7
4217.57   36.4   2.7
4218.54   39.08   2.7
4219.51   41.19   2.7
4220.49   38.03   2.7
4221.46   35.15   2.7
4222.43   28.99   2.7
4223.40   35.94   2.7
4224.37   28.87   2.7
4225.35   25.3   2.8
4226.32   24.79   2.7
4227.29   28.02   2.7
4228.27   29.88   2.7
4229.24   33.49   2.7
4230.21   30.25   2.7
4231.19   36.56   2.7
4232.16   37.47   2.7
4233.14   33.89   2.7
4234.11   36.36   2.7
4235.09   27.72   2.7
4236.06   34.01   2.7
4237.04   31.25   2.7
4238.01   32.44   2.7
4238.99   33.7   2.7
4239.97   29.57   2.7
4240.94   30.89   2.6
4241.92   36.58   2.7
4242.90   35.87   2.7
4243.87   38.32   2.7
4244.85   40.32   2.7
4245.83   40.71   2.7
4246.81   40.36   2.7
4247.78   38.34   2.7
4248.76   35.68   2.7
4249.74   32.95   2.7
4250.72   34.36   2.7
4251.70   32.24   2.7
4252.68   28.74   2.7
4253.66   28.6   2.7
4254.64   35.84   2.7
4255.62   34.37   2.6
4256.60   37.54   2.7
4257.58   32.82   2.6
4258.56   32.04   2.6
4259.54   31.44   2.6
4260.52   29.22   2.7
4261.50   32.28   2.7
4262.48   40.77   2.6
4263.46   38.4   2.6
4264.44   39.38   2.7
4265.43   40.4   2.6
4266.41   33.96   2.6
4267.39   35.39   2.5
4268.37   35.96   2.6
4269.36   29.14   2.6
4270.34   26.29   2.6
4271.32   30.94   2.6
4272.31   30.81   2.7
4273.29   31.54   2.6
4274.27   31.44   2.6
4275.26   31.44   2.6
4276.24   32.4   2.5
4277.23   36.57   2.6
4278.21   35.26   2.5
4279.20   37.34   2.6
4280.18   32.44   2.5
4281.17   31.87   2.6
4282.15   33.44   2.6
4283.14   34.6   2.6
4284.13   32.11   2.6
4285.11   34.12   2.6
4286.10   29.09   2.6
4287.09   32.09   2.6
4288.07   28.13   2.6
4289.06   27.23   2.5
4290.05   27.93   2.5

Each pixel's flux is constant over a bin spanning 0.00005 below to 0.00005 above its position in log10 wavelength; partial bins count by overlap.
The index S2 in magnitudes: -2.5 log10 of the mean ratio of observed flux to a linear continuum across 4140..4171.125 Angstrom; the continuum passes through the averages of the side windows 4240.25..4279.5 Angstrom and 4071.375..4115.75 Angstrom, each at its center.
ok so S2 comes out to 0.03 mag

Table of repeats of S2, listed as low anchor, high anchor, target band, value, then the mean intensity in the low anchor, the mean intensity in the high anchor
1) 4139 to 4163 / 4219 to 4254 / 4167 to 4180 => 0.09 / 32.4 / 33.5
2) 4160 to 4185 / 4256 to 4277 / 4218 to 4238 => 0.00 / 31.8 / 33.5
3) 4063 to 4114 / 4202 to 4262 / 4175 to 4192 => 0.03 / 32.6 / 33.8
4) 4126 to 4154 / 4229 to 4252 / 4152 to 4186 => 0.01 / 31.4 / 34.8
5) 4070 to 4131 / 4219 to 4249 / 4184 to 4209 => 0.02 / 32.7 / 33.9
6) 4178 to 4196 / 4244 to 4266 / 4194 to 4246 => 0.03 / 33.2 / 35.3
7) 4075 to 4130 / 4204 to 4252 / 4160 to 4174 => 0.06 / 32.8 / 34.3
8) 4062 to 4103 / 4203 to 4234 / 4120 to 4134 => 0.04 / 32.9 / 33.9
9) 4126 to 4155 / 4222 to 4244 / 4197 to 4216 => -0.04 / 31.3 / 32.1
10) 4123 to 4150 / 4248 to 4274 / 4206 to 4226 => -0.05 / 31.7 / 33.5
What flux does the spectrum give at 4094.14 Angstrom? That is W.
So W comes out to 34.83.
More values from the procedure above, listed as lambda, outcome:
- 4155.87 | 36.14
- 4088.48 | 33.61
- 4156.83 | 30.21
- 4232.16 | 37.47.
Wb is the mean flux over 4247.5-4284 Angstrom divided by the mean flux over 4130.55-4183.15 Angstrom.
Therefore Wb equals 1.1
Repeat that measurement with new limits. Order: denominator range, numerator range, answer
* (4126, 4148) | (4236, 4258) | 1.11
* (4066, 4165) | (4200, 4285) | 1.04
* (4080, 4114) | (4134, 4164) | 0.97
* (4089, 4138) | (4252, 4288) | 1.04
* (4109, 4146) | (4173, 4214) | 1.02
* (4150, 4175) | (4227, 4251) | 1.08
